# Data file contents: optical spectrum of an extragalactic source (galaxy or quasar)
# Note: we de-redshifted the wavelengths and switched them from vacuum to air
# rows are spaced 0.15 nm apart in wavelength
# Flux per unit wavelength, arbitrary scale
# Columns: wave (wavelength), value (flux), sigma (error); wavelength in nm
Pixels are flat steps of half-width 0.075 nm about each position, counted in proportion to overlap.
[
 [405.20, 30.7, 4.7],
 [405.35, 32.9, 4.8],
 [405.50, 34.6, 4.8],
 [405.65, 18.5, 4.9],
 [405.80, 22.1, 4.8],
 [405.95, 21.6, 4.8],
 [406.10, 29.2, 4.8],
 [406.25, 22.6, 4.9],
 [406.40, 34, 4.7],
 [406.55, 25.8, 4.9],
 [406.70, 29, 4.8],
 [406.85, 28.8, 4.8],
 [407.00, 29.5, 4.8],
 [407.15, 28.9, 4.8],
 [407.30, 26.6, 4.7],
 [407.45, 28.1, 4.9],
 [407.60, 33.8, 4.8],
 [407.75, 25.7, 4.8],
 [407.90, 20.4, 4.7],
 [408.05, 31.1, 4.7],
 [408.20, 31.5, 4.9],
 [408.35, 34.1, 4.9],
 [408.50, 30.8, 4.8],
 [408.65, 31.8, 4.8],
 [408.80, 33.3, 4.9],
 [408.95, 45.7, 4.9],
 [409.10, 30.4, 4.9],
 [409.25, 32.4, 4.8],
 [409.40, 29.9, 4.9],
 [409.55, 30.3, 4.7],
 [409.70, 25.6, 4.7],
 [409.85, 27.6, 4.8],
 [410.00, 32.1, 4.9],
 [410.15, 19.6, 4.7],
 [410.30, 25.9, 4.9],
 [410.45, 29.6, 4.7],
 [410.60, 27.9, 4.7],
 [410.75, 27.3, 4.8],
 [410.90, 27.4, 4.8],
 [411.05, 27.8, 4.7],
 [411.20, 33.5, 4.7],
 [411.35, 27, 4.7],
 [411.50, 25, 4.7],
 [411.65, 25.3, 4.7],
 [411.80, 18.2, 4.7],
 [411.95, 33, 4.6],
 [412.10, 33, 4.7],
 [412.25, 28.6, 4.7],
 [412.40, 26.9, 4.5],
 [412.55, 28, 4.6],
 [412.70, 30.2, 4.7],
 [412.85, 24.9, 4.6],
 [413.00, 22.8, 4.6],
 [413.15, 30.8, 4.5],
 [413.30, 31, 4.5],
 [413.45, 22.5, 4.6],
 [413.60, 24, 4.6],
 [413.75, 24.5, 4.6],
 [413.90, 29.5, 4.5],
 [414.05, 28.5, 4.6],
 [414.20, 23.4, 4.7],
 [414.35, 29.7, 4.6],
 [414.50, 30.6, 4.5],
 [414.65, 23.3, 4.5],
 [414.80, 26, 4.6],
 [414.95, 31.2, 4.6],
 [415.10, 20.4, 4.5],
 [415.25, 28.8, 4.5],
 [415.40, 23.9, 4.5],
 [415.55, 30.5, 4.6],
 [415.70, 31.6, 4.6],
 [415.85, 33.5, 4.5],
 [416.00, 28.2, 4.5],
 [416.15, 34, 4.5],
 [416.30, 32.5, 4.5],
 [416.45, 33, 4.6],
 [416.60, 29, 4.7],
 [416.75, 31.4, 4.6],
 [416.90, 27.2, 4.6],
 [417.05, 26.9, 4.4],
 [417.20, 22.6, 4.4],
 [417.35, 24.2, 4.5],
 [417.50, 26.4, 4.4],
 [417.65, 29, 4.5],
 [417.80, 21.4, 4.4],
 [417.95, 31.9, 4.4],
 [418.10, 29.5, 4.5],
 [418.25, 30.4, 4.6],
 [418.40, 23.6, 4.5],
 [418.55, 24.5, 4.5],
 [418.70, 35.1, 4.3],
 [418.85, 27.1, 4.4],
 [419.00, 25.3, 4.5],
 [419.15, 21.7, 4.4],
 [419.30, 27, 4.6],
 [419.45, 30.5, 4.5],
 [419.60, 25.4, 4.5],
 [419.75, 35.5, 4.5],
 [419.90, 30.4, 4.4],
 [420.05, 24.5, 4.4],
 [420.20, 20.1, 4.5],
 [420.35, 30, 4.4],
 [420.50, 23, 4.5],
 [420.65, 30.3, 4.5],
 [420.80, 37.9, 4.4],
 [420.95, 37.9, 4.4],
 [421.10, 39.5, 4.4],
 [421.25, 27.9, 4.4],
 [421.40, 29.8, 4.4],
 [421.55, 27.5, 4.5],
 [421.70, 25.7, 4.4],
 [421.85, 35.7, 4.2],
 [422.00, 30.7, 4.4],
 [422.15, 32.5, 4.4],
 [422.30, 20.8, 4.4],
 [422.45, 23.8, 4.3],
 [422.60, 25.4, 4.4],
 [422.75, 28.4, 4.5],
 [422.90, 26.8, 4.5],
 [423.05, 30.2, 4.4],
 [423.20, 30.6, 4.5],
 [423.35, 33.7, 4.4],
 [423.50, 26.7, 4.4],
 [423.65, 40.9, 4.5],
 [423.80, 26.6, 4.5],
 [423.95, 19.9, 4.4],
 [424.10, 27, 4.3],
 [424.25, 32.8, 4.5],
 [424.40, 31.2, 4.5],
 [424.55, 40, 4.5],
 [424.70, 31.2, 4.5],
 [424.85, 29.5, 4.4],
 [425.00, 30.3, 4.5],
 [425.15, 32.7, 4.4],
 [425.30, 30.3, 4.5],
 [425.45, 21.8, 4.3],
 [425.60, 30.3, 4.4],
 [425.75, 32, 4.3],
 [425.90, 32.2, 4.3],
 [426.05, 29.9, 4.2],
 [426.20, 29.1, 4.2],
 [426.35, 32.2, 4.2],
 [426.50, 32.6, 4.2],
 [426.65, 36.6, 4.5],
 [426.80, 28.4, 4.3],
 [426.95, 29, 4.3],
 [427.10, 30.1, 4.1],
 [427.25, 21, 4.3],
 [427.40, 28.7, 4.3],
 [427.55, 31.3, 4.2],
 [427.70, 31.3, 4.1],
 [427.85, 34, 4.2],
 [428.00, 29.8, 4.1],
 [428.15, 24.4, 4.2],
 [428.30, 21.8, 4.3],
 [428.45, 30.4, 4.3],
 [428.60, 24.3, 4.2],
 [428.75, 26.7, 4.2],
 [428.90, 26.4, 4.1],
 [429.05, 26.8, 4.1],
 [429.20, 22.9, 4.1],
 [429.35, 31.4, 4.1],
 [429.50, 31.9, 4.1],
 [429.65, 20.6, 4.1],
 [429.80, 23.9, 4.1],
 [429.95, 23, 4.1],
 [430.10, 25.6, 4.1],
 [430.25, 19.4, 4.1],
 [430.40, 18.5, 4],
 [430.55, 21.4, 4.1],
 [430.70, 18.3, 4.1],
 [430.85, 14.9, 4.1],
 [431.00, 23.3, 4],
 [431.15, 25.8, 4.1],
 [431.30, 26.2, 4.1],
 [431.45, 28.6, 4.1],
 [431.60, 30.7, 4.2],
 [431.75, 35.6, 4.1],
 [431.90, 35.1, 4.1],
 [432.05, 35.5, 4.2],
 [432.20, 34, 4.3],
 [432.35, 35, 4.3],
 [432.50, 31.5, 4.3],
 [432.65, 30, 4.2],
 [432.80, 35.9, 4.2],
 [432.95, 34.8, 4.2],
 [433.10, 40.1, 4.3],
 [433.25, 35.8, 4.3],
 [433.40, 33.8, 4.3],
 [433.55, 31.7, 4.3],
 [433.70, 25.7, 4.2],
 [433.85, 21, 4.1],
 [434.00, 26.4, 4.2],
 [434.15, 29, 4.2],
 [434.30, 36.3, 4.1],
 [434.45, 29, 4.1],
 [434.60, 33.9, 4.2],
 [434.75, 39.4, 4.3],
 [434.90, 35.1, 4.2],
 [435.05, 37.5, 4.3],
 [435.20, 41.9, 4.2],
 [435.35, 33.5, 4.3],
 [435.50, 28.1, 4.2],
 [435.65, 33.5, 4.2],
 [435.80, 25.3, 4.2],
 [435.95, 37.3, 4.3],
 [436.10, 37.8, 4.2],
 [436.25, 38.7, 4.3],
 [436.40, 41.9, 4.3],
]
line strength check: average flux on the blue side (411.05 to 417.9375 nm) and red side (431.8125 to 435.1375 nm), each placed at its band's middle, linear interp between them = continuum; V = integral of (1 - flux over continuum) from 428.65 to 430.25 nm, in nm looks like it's 0.32 nm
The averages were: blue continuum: 27.7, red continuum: 33.1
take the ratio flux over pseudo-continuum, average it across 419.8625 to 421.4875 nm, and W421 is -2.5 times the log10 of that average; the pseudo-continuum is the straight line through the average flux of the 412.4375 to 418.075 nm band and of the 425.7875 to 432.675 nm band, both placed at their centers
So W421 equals -0.09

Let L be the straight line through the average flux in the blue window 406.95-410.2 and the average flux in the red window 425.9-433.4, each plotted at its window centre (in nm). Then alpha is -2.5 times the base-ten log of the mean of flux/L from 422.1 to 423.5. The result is 0.04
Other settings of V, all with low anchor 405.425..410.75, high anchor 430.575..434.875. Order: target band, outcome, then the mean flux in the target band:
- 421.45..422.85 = 0.092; 27.8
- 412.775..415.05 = 0.190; 26.8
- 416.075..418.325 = 0.063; 28.6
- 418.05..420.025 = 0.103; 28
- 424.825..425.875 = 0.012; 29.7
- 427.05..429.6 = 0.211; 27.7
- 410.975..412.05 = 0.066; 27.3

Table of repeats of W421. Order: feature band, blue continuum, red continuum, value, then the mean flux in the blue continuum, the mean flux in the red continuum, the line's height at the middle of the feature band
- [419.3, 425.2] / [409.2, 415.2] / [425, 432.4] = -0.080 mag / 27.4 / 27.9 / 27.7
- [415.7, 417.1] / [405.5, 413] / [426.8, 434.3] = -0.091 mag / 28.4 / 28.1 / 28.3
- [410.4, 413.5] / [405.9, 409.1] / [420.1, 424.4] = 0.073 mag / 29.7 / 29.4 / 29.6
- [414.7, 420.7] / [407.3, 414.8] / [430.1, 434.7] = 0.029 mag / 28.4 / 29.2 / 28.7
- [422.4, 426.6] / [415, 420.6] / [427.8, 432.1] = -0.121 mag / 27.9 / 26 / 26.8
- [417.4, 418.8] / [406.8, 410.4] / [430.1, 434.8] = 0.066 mag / 29.8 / 29.5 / 29.6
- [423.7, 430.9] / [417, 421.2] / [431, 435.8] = 0.106 mag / 28.3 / 32.3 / 30.6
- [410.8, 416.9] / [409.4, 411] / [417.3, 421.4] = -0.006 mag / 27.5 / 28.6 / 27.9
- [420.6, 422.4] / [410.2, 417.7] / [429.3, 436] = -0.096 mag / 27.8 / 29.9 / 28.6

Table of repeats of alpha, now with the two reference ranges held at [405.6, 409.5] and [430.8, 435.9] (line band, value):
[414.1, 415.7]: 0.108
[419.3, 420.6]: 0.109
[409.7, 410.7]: 0.092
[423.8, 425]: 0.029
